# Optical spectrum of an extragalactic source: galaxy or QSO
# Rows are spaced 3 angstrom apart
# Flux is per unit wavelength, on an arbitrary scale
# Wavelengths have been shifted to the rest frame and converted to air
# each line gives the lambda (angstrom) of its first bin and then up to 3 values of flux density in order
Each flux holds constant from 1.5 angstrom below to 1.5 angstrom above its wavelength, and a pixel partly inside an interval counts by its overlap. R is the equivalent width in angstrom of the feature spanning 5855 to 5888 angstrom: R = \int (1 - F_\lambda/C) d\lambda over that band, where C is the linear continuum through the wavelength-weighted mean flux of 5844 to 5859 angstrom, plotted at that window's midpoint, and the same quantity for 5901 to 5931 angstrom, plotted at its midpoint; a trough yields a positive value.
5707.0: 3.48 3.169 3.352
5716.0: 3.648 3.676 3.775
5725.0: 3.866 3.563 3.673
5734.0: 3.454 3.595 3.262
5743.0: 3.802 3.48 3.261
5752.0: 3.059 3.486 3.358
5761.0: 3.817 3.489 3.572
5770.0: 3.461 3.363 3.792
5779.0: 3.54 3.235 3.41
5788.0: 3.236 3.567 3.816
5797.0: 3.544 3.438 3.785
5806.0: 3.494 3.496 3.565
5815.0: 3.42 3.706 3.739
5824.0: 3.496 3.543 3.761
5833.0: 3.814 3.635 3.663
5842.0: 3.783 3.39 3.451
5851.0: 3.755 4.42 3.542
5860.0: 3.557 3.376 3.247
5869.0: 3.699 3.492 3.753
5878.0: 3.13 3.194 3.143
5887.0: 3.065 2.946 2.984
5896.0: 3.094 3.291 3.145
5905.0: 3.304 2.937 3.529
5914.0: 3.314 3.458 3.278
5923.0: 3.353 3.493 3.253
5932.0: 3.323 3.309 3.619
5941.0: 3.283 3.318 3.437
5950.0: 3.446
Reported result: 1.7 angstrom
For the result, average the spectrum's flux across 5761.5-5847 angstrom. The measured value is 3.56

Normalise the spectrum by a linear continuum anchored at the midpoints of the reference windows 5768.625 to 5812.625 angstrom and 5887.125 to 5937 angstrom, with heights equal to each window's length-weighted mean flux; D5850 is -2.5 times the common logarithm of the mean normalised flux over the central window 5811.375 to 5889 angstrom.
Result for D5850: -0.05 mag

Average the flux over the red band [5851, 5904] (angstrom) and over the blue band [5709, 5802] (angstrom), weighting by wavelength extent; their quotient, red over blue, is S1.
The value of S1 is 0.96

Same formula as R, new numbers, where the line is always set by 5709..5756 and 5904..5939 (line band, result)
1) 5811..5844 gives -2.1 angstrom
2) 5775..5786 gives 0.0 angstrom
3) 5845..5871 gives -1.6 angstrom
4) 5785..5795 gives -0.1 angstrom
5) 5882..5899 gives 1.5 angstrom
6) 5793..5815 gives -0.8 angstrom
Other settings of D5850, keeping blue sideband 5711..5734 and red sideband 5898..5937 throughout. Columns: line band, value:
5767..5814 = 0.00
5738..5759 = 0.06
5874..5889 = 0.05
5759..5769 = -0.01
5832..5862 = -0.08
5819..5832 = -0.06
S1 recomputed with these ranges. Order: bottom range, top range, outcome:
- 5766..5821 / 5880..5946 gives 0.92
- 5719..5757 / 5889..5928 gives 0.92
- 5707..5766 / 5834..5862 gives 1.05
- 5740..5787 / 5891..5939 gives 0.95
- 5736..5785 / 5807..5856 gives 1.06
